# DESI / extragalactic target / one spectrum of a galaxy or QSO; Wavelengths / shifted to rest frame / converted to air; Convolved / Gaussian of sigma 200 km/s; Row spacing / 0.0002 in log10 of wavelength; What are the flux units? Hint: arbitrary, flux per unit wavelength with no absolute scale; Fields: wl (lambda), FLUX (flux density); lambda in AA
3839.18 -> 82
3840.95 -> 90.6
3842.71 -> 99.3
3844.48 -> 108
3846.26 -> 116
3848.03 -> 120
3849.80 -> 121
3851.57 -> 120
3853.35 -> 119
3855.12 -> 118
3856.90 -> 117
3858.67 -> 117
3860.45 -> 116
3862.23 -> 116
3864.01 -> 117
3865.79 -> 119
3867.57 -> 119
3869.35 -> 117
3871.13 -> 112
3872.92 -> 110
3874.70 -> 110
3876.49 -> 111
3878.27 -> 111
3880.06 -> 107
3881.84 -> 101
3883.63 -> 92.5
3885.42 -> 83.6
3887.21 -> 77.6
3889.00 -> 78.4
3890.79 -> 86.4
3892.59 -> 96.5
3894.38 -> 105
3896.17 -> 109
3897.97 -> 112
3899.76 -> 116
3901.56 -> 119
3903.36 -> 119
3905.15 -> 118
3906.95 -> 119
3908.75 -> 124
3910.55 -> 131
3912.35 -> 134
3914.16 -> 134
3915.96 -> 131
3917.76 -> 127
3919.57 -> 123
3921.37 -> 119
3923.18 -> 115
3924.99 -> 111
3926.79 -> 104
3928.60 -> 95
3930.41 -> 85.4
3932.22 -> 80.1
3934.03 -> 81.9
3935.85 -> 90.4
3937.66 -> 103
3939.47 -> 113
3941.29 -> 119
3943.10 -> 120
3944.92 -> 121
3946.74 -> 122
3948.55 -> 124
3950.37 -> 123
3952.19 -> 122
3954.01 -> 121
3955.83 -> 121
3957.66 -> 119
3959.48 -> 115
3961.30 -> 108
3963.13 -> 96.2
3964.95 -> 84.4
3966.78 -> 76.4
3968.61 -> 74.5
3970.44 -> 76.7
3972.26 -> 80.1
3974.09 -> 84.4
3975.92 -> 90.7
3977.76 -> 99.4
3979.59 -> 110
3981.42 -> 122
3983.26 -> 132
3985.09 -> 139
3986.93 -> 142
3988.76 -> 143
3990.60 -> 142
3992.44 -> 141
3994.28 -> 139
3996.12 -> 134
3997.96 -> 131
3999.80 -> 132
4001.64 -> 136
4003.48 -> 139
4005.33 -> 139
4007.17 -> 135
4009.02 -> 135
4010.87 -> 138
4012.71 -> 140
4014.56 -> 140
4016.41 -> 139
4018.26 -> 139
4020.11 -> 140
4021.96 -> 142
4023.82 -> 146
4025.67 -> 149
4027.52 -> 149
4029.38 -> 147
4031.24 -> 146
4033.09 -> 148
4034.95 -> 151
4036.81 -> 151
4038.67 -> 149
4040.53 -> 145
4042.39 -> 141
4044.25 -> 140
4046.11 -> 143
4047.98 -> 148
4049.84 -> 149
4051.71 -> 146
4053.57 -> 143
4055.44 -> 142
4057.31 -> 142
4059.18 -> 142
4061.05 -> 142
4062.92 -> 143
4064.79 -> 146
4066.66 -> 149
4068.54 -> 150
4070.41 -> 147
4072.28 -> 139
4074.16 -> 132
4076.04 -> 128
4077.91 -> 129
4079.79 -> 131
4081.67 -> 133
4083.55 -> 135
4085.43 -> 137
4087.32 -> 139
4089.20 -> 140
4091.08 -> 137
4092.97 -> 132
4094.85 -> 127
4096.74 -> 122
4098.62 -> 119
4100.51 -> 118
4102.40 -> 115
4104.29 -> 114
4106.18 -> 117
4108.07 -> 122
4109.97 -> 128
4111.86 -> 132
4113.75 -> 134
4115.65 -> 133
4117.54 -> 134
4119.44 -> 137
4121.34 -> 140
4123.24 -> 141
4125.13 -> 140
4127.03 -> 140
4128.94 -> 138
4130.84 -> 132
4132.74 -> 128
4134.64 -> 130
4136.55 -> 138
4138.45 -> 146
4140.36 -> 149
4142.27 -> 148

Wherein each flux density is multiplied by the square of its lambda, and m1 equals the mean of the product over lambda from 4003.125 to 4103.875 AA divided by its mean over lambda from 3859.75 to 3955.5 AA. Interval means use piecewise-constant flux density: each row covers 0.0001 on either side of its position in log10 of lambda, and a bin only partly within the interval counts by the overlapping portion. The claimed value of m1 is 1.4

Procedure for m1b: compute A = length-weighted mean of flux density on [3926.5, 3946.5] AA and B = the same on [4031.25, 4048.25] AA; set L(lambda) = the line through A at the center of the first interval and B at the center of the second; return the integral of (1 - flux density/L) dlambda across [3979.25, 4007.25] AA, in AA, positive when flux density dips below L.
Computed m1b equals -2.0 AA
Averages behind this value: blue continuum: 102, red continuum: 146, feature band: 135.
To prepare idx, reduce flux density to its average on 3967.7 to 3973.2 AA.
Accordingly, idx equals 77.2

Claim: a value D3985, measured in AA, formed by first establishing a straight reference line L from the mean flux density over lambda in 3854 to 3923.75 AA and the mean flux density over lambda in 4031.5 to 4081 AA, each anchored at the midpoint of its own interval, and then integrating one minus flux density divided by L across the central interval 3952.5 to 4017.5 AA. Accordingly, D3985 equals 5.2 AA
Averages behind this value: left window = 113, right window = 143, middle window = 120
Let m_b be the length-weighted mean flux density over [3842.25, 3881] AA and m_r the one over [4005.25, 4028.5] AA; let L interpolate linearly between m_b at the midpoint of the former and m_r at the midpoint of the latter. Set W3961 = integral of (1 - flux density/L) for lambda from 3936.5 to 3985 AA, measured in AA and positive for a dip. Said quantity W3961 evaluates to 8.9 AA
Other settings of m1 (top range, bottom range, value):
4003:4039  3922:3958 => 1.36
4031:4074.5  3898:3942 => 1.37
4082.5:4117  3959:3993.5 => 1.25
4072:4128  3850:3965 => 1.29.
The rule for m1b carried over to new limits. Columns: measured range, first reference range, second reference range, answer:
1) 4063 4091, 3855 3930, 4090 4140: -2.37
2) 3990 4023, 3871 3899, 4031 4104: -3.20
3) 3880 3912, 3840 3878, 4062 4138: 3.06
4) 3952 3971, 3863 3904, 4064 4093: 2.79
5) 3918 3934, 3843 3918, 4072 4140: 1.72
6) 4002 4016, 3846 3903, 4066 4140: -1.69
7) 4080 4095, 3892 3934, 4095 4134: -0.96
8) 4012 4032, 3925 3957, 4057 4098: -2.83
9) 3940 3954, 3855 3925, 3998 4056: 0.42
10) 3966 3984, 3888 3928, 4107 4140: 3.98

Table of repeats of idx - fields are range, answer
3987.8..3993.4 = 142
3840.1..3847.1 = 103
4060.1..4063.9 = 143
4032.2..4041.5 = 149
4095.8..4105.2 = 118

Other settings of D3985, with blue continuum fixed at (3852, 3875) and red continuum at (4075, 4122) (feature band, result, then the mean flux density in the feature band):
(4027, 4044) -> -2.9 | 147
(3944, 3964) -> 0.6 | 117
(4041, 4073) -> -4.4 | 144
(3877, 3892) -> 3.1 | 92.7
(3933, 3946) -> 1.5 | 107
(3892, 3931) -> 0.9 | 116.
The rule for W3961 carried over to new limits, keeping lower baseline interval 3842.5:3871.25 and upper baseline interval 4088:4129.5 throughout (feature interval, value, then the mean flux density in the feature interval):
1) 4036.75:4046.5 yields -1.4 AA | 144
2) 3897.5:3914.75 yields -0.5 AA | 123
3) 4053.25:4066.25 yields -1.6 AA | 143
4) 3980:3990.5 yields -1.0 AA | 135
